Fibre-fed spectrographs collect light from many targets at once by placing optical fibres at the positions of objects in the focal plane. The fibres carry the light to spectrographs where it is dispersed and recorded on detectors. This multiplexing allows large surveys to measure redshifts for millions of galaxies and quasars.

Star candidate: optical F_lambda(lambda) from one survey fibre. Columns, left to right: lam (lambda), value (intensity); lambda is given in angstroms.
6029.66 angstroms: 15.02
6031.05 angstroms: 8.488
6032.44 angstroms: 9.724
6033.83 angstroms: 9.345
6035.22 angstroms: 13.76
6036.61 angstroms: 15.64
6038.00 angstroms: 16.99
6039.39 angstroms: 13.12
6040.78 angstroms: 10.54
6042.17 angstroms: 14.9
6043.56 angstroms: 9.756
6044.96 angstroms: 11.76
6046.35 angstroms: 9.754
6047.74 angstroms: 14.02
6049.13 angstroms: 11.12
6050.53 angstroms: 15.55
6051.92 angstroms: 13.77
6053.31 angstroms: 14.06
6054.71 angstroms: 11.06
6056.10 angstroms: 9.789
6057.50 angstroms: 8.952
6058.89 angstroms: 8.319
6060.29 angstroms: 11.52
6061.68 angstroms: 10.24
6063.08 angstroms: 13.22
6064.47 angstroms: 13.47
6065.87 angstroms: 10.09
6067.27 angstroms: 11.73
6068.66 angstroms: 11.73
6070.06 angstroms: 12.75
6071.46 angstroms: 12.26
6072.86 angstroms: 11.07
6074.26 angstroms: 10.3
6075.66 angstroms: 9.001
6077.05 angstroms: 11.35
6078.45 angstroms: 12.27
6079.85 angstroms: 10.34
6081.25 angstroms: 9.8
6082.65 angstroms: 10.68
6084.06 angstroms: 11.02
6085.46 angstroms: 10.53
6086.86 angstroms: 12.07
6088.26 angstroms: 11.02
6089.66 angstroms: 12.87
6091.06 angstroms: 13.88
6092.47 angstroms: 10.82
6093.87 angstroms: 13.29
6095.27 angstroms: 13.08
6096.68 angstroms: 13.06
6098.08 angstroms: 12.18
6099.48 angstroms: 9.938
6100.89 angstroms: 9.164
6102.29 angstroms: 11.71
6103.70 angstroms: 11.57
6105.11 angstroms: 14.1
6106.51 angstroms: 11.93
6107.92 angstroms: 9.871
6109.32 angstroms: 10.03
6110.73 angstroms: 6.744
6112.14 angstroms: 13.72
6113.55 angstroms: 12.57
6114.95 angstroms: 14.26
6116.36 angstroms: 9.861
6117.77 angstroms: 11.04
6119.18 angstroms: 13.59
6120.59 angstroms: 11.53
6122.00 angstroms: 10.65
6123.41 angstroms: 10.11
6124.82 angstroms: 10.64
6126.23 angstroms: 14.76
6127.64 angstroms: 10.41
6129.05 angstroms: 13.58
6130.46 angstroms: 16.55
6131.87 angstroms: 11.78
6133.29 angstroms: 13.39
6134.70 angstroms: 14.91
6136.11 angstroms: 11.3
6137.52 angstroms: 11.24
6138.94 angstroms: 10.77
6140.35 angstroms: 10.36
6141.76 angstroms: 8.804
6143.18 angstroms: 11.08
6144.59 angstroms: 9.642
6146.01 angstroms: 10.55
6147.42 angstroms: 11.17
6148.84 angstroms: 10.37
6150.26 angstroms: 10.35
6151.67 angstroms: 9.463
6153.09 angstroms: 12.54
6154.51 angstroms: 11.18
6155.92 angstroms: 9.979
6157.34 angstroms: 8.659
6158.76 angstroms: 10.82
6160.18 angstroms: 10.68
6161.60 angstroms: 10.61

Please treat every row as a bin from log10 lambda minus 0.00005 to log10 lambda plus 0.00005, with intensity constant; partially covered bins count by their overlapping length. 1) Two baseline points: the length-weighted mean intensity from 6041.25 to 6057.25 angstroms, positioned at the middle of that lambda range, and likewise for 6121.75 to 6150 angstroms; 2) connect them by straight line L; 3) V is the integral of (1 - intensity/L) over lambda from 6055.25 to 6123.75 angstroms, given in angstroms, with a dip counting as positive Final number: 3.33 angstroms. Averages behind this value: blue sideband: 12.2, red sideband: 11.6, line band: 11.3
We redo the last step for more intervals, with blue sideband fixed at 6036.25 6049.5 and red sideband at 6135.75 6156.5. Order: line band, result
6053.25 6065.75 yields 1.41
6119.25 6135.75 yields -2.45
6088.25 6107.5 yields -0.77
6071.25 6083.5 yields 1.31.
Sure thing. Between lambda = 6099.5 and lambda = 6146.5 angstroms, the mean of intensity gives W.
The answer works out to 11.6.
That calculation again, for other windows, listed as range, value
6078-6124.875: 11.5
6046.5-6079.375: 11.6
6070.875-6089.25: 10.9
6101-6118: 11.4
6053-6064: 10.8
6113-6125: 11.6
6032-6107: 11.8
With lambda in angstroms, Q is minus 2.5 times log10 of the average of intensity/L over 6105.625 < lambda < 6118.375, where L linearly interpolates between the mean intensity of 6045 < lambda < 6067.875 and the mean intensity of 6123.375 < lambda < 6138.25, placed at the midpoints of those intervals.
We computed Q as 0.12 mag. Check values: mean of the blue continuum 11.7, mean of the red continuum 12.7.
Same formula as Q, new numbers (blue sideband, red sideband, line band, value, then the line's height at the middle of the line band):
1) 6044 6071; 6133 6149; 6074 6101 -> 0.009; 11.5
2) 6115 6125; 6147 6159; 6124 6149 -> -0.084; 10.9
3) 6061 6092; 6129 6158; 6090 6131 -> -0.049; 11.4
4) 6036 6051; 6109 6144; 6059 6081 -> 0.115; 12.6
